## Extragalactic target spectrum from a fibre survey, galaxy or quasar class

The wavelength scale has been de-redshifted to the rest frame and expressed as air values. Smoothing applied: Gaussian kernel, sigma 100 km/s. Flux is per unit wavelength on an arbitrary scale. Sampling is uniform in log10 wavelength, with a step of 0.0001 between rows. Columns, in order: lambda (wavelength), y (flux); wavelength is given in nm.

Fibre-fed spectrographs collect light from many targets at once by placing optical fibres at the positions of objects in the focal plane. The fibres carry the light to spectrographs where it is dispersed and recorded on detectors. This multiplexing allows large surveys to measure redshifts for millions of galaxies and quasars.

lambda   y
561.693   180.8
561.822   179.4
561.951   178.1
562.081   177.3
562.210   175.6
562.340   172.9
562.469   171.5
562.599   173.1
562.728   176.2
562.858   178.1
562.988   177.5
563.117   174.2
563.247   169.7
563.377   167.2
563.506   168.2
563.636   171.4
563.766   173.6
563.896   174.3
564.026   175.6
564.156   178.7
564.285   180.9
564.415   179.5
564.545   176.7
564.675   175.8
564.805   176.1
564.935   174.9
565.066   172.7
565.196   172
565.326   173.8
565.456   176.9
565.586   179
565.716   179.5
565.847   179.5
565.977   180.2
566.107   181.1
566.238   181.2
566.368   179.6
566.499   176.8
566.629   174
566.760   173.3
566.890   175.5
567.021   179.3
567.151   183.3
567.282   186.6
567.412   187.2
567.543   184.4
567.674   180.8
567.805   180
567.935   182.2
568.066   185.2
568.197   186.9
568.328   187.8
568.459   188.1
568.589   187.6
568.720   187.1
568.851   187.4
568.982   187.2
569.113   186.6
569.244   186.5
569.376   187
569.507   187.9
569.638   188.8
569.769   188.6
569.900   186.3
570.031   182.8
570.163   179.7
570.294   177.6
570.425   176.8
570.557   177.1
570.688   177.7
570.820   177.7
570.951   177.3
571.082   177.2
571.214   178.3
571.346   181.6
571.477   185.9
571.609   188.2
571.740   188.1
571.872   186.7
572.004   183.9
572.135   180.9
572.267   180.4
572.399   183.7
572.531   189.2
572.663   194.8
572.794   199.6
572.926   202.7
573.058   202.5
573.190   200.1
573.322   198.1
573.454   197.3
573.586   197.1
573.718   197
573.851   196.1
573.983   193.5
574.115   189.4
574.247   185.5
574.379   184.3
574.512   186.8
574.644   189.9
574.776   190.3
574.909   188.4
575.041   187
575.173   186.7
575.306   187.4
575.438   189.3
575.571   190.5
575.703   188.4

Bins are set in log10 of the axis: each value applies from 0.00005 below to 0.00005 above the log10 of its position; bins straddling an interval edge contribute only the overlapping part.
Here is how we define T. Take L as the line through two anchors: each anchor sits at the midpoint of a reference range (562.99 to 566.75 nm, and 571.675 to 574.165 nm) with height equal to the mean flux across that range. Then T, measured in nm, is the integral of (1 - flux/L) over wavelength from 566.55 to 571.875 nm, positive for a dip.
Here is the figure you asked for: 0.05 nm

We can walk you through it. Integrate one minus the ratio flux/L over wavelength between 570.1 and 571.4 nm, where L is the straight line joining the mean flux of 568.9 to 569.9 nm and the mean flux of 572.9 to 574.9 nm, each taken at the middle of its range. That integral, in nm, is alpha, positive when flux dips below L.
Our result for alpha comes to 0.08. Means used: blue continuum 187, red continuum 194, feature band 178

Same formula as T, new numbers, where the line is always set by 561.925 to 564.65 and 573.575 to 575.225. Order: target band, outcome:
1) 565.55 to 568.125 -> -0.012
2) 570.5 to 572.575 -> 0.044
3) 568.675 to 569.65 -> -0.024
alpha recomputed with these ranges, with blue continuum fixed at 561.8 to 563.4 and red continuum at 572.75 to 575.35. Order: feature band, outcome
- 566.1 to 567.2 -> 0.02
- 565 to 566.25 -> 0.01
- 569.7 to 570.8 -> 0.04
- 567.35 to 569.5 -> -0.02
